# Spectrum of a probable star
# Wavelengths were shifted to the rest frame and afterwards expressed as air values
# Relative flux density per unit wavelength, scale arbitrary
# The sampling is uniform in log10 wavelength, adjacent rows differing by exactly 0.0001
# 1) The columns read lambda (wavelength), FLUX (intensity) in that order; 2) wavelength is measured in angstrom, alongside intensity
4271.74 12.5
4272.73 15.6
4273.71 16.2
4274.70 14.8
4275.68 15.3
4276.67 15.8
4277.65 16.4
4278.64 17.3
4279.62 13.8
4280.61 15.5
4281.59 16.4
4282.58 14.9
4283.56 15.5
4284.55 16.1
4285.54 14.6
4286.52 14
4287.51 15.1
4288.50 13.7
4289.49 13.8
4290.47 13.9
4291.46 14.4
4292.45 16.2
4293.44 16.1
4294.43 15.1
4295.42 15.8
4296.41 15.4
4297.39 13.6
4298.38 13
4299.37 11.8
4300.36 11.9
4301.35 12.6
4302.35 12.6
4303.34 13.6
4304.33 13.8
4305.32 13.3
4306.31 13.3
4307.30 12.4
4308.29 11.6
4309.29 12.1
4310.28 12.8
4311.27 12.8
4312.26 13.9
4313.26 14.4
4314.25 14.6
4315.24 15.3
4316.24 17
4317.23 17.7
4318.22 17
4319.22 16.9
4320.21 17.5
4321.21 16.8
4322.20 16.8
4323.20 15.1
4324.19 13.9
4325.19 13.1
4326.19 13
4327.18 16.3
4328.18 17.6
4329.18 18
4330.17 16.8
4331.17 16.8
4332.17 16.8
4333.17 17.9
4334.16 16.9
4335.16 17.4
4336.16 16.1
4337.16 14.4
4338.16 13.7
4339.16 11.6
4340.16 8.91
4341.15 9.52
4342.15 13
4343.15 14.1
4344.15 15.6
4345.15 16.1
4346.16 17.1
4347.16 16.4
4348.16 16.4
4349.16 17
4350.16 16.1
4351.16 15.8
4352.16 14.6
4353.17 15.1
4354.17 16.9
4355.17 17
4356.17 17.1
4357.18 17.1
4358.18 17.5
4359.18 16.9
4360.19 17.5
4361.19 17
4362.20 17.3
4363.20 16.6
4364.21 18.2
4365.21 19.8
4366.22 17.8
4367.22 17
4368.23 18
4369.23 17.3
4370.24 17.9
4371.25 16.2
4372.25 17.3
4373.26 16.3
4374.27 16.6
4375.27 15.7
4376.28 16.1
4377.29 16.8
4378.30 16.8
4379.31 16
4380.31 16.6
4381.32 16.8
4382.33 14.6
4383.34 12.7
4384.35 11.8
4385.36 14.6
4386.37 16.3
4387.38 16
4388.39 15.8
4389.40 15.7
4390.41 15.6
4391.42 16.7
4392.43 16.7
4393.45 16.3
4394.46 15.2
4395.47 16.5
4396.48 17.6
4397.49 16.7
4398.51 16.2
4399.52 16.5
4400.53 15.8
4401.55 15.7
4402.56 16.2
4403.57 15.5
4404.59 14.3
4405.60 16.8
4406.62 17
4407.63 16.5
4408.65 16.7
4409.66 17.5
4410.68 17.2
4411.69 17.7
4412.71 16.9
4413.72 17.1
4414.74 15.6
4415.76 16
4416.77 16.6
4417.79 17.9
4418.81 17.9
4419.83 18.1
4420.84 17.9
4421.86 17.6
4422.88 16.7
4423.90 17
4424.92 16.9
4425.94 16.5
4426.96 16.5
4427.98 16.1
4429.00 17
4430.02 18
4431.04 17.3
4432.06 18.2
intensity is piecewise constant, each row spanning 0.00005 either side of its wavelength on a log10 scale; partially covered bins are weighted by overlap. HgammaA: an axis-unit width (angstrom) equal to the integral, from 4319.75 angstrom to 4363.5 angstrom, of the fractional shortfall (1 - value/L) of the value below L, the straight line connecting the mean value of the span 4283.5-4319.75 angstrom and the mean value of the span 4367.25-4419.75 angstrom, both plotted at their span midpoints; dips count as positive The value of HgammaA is -1.7 angstrom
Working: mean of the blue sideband 14.3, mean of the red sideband 16.3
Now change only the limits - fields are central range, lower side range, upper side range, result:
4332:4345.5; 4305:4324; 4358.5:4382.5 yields 1.19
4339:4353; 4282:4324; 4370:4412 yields 0.70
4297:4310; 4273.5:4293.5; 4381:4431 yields 2.24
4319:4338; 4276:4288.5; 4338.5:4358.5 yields -1.21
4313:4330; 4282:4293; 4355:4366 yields 0.04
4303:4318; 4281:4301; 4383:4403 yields 0.84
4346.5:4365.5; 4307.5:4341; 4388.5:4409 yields -1.52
